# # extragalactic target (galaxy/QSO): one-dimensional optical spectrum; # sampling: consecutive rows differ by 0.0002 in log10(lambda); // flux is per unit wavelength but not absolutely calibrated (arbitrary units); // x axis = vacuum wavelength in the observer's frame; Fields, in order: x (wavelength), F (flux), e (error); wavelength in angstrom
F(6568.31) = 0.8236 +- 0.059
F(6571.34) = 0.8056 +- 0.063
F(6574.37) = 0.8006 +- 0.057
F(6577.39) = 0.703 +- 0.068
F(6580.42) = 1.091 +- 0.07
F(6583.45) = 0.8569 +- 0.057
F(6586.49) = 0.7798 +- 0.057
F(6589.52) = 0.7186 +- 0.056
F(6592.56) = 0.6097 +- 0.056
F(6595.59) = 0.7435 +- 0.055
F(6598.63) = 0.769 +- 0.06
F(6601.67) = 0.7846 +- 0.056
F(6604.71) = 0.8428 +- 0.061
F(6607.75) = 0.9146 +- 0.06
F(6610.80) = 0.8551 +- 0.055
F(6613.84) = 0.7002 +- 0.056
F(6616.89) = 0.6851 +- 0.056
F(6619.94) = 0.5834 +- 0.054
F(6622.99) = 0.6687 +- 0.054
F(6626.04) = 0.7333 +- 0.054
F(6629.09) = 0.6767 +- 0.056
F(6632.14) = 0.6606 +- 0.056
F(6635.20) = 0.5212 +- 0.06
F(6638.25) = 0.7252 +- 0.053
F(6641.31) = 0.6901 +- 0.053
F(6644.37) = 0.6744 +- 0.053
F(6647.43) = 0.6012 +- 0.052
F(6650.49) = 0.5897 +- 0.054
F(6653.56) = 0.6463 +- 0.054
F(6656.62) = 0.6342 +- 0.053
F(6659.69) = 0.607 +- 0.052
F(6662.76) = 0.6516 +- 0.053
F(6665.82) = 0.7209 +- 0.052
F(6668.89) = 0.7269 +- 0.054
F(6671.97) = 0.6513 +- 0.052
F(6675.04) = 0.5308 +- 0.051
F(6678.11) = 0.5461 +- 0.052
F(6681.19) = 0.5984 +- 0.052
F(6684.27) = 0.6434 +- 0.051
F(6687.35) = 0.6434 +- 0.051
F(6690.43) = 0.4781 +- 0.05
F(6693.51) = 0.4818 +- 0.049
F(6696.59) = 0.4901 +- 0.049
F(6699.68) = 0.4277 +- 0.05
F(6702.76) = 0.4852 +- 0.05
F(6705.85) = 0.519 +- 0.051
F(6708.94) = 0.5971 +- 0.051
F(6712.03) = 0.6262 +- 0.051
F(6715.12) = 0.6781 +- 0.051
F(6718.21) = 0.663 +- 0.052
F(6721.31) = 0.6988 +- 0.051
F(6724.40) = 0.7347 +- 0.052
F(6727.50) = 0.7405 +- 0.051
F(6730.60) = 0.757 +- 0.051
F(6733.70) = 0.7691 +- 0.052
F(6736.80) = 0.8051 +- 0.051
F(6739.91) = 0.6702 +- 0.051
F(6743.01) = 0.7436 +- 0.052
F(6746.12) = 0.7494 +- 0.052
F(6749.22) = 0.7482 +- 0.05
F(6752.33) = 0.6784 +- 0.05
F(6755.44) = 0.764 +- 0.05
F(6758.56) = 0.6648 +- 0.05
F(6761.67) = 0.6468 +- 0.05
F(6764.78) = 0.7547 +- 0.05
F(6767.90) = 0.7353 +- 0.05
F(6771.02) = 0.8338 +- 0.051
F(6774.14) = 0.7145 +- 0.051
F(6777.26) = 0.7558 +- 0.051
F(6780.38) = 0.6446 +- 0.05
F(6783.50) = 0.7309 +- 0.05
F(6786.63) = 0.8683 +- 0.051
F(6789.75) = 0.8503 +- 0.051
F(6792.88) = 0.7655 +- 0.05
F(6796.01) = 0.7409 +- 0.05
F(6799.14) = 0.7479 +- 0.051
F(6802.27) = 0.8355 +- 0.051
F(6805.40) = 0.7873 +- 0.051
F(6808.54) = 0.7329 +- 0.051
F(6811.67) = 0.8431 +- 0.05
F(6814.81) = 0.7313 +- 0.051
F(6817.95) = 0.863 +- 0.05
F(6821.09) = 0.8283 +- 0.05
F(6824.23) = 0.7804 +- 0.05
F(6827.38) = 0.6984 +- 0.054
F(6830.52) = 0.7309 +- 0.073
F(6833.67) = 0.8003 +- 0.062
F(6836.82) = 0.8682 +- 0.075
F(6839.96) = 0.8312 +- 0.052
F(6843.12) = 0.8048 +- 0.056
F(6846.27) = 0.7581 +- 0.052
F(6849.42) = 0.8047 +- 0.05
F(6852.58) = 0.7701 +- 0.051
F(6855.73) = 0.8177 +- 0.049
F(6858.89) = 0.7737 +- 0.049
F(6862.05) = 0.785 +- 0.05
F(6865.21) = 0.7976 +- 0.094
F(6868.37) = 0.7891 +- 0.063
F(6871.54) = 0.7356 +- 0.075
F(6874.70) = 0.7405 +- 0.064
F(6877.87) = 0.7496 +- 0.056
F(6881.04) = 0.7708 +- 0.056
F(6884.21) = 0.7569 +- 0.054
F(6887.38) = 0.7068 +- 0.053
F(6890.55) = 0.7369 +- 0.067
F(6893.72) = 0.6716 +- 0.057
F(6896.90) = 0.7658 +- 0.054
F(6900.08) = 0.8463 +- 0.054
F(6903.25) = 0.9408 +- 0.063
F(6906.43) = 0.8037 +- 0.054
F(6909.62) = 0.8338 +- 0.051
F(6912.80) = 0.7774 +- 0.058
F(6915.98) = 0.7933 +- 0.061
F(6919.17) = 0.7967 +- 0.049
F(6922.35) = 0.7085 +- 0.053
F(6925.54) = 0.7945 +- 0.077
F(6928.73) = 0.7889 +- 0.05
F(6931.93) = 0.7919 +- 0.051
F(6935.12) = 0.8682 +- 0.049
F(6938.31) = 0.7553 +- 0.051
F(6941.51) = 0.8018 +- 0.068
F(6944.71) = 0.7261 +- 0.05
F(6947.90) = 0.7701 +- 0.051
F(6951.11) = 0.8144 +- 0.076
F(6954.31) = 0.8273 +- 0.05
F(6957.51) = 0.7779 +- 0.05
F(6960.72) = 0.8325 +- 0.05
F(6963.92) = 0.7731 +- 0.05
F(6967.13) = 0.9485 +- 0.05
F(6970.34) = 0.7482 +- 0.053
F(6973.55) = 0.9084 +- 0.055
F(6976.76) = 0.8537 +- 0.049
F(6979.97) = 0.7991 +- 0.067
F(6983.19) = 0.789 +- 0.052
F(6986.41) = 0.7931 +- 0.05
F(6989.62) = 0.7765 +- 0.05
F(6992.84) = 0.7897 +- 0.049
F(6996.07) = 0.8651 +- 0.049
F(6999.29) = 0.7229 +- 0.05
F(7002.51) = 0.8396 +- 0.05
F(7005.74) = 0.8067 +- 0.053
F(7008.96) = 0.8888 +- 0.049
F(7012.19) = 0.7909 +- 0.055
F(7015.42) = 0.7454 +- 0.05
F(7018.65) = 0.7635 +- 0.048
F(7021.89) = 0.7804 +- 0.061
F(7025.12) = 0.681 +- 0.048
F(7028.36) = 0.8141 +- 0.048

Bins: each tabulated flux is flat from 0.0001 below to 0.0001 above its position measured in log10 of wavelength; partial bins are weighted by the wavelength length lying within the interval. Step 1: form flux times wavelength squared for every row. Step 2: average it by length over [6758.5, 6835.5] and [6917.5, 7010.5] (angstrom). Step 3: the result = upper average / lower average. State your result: 1.10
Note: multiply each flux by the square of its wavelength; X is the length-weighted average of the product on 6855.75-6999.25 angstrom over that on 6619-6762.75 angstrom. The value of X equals 1.3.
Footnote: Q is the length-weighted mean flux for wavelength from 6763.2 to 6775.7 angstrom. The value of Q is 0.759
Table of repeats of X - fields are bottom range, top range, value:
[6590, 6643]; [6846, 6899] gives 1.15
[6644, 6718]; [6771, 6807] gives 1.34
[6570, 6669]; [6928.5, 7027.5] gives 1.24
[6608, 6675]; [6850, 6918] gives 1.25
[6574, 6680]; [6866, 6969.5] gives 1.22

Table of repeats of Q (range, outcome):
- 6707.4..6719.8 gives 0.641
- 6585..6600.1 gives 0.724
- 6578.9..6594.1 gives 0.811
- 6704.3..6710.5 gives 0.558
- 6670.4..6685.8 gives 0.594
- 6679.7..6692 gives 0.59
